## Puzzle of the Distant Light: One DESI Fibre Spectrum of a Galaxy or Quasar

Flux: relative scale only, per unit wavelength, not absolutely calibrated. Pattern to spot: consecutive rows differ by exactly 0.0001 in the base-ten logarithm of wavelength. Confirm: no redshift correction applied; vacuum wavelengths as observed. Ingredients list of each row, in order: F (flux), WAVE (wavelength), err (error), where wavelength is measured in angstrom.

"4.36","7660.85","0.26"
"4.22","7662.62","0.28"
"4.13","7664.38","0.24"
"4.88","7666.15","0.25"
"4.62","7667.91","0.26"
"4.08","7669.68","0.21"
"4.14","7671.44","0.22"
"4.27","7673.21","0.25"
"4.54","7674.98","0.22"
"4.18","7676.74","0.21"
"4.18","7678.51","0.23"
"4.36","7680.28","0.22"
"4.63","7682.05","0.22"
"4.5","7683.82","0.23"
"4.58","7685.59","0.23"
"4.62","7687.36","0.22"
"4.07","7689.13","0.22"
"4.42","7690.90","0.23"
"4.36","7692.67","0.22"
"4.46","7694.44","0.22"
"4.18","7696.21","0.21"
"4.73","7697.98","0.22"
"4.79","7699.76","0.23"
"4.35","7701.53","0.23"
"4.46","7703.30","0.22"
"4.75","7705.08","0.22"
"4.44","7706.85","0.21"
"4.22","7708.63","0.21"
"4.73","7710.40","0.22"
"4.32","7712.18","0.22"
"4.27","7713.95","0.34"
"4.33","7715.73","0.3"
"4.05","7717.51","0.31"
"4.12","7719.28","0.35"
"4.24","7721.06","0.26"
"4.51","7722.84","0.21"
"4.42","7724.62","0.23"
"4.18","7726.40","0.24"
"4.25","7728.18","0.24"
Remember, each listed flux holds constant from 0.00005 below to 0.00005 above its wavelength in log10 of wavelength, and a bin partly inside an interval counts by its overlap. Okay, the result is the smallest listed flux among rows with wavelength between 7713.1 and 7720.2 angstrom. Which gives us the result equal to 4.05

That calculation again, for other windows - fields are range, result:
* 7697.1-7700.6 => 4.73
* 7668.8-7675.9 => 4.08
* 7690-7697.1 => 4.18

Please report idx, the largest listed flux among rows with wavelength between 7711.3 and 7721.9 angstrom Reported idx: 4.33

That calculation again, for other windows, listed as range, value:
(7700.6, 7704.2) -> 4.46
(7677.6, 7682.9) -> 4.63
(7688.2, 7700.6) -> 4.79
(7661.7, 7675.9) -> 4.88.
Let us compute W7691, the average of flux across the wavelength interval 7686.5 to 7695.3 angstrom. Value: 4.39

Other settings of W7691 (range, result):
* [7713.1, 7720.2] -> 4.19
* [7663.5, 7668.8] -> 4.54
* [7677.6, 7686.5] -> 4.45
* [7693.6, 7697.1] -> 4.32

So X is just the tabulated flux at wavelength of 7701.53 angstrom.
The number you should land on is 4.35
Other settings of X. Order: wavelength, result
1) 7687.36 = 4.62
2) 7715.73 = 4.33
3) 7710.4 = 4.73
